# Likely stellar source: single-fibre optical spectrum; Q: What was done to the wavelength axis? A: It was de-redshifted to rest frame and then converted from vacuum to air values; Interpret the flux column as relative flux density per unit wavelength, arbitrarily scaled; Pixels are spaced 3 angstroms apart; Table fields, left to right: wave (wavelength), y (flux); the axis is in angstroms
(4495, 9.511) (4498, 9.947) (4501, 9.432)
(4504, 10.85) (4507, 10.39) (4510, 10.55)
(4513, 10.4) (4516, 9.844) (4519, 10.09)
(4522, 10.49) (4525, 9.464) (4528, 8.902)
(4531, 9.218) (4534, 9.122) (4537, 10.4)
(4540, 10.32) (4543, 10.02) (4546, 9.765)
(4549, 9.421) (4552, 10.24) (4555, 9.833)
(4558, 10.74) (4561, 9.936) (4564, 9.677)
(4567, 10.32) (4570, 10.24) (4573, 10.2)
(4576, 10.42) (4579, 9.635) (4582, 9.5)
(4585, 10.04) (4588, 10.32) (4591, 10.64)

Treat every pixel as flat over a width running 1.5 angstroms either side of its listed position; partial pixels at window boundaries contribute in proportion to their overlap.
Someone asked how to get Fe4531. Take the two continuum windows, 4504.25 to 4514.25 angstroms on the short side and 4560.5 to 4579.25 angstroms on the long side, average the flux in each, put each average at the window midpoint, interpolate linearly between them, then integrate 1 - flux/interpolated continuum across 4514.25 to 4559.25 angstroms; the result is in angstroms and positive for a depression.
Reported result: 2.0 angstroms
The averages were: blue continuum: 10.5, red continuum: 10.1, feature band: 9.86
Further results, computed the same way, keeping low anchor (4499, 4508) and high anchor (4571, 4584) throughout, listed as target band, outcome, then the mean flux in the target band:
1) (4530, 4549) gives 0.5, 9.79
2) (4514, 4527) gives 0.3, 9.95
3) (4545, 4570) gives 0.0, 10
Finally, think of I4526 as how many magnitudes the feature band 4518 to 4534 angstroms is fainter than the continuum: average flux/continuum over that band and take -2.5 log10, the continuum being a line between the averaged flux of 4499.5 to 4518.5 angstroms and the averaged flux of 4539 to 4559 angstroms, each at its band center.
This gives 0.06 mag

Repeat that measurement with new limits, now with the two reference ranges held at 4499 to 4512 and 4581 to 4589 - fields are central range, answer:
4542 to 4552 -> 0.04 mag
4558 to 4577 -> -0.02 mag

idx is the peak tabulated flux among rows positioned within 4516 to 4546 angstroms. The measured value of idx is 10.49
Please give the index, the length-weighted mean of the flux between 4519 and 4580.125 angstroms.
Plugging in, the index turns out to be 9.92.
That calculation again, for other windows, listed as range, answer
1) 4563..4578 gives 10.2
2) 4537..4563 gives 10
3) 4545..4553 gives 9.78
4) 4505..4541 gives 9.94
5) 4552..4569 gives 10.1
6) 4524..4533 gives 9.18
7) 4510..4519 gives 10.2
